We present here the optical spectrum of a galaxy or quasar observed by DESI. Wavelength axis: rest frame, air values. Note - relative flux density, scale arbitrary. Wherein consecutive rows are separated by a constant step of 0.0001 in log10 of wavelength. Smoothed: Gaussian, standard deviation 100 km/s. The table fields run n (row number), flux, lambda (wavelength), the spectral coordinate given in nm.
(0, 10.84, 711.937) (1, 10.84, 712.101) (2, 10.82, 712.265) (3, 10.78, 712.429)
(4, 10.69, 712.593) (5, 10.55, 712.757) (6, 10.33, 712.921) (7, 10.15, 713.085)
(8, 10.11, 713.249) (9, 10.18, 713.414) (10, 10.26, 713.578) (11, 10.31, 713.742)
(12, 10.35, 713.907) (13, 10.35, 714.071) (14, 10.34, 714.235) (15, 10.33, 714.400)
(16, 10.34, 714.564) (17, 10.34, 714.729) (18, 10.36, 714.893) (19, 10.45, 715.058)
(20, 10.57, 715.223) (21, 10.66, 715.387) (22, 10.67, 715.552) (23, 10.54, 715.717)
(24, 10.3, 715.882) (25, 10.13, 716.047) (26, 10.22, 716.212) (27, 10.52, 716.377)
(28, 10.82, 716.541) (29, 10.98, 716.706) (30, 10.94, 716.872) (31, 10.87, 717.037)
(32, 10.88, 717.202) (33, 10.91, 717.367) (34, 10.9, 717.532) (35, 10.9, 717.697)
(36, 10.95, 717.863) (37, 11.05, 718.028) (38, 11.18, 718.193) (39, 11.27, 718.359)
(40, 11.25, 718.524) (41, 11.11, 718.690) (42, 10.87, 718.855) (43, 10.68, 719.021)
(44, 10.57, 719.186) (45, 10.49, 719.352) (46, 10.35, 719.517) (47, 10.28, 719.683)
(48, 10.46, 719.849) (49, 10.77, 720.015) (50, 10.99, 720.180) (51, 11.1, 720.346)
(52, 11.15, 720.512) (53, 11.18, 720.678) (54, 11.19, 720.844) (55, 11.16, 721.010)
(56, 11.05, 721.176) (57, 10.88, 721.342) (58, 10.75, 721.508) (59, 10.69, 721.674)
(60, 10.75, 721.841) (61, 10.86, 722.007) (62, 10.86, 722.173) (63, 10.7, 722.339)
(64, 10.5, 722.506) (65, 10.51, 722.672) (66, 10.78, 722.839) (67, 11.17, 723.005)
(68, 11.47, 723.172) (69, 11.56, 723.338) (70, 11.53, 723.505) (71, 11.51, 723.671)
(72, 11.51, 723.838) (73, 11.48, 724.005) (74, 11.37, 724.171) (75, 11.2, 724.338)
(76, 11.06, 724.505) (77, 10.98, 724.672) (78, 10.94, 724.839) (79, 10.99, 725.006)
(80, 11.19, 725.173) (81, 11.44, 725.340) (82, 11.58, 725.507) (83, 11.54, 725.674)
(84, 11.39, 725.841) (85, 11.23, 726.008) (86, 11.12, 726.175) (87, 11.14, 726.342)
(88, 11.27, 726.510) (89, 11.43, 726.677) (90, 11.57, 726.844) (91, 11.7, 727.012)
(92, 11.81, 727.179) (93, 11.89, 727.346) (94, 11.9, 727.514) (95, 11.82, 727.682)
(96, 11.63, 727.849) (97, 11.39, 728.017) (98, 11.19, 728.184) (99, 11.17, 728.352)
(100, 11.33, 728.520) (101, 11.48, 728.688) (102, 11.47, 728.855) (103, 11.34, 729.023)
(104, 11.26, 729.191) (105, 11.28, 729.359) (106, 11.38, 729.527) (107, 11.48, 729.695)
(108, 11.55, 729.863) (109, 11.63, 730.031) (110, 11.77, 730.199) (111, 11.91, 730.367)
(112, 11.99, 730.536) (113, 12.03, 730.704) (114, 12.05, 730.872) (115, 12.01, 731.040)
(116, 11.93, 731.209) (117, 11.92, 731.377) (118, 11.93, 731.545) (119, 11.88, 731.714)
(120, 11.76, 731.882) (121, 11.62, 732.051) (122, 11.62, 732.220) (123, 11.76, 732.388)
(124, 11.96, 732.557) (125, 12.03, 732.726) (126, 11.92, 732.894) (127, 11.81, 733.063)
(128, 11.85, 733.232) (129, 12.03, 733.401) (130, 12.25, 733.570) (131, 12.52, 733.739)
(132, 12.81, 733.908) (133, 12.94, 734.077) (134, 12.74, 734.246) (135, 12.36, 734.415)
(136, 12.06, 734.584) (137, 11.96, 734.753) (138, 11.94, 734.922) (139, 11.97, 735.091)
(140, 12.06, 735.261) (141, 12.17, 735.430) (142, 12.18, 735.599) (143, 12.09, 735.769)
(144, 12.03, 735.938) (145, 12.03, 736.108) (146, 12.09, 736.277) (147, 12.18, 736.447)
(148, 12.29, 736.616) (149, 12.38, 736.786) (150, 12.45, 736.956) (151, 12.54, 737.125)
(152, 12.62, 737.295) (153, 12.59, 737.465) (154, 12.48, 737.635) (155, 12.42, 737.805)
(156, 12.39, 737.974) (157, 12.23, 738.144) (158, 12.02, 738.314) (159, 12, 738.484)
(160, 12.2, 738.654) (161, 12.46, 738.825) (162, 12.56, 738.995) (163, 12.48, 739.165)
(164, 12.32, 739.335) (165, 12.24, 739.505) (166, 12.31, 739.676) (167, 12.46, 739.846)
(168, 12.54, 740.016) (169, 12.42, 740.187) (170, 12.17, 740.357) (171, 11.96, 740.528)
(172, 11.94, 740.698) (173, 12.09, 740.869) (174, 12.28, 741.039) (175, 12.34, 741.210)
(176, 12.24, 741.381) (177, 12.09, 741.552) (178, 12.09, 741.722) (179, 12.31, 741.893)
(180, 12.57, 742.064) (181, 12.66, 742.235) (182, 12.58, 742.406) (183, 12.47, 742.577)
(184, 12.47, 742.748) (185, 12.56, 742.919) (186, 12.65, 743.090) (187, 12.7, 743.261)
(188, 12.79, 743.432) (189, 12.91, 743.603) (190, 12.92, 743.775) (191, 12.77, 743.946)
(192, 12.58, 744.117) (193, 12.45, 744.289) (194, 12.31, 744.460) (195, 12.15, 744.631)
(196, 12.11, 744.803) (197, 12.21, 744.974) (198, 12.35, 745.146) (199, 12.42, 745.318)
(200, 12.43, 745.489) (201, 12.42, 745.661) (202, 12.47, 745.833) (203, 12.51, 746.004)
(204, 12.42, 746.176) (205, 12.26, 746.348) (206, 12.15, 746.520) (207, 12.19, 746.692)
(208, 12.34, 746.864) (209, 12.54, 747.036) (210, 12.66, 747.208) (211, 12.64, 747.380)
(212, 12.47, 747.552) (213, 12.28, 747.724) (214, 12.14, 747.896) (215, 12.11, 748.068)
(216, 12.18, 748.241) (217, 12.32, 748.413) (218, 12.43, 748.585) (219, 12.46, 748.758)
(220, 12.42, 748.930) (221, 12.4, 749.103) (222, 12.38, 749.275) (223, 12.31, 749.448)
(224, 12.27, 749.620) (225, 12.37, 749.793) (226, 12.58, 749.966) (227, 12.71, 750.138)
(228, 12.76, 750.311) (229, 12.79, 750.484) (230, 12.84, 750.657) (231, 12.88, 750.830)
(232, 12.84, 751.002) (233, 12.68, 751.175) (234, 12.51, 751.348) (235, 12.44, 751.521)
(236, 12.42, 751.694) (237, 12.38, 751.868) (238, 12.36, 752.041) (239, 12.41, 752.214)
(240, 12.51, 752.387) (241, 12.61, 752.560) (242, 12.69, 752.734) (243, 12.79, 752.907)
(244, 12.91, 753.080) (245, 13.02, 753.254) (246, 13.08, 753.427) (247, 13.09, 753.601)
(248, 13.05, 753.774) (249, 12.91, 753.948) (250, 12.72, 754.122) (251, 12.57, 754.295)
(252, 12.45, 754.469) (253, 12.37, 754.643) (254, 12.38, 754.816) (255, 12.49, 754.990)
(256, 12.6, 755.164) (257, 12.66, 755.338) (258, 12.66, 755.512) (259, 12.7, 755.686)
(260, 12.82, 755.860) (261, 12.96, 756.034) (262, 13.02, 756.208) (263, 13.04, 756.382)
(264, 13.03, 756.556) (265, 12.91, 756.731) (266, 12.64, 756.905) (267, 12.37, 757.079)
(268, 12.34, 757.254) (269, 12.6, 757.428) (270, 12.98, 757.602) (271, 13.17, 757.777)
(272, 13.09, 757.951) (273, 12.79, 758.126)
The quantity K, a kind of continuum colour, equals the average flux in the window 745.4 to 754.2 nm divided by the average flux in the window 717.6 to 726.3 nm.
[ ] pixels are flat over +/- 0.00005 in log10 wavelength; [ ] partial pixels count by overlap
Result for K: 1.14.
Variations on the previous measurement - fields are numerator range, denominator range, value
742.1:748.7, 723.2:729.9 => 1.09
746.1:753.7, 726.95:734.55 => 1.06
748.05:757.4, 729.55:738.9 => 1.04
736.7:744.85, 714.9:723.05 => 1.15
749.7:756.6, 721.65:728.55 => 1.13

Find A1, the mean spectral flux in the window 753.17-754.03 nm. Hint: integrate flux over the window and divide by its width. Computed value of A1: 13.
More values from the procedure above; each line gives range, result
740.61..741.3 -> 12.2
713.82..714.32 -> 10.3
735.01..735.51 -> 12.1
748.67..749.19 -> 12.4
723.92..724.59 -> 11.3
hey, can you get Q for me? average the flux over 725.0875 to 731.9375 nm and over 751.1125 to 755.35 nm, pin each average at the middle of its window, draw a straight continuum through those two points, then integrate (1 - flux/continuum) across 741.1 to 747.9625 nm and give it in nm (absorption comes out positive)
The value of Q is -0.10 nm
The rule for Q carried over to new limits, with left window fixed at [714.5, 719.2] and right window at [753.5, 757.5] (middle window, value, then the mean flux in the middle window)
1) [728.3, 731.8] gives -0.08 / 11.7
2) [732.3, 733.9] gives -0.07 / 12.1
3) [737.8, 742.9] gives -0.16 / 12.3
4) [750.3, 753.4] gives -0.03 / 12.7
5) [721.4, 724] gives 0.00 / 11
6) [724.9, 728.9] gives -0.07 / 11.4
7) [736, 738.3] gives -0.11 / 12.3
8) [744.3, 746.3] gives -0.03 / 12.4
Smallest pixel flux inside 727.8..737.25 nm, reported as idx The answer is 11.17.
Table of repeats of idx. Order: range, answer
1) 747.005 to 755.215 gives 12.11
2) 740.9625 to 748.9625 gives 12.09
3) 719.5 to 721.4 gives 10.28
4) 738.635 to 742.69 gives 11.94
